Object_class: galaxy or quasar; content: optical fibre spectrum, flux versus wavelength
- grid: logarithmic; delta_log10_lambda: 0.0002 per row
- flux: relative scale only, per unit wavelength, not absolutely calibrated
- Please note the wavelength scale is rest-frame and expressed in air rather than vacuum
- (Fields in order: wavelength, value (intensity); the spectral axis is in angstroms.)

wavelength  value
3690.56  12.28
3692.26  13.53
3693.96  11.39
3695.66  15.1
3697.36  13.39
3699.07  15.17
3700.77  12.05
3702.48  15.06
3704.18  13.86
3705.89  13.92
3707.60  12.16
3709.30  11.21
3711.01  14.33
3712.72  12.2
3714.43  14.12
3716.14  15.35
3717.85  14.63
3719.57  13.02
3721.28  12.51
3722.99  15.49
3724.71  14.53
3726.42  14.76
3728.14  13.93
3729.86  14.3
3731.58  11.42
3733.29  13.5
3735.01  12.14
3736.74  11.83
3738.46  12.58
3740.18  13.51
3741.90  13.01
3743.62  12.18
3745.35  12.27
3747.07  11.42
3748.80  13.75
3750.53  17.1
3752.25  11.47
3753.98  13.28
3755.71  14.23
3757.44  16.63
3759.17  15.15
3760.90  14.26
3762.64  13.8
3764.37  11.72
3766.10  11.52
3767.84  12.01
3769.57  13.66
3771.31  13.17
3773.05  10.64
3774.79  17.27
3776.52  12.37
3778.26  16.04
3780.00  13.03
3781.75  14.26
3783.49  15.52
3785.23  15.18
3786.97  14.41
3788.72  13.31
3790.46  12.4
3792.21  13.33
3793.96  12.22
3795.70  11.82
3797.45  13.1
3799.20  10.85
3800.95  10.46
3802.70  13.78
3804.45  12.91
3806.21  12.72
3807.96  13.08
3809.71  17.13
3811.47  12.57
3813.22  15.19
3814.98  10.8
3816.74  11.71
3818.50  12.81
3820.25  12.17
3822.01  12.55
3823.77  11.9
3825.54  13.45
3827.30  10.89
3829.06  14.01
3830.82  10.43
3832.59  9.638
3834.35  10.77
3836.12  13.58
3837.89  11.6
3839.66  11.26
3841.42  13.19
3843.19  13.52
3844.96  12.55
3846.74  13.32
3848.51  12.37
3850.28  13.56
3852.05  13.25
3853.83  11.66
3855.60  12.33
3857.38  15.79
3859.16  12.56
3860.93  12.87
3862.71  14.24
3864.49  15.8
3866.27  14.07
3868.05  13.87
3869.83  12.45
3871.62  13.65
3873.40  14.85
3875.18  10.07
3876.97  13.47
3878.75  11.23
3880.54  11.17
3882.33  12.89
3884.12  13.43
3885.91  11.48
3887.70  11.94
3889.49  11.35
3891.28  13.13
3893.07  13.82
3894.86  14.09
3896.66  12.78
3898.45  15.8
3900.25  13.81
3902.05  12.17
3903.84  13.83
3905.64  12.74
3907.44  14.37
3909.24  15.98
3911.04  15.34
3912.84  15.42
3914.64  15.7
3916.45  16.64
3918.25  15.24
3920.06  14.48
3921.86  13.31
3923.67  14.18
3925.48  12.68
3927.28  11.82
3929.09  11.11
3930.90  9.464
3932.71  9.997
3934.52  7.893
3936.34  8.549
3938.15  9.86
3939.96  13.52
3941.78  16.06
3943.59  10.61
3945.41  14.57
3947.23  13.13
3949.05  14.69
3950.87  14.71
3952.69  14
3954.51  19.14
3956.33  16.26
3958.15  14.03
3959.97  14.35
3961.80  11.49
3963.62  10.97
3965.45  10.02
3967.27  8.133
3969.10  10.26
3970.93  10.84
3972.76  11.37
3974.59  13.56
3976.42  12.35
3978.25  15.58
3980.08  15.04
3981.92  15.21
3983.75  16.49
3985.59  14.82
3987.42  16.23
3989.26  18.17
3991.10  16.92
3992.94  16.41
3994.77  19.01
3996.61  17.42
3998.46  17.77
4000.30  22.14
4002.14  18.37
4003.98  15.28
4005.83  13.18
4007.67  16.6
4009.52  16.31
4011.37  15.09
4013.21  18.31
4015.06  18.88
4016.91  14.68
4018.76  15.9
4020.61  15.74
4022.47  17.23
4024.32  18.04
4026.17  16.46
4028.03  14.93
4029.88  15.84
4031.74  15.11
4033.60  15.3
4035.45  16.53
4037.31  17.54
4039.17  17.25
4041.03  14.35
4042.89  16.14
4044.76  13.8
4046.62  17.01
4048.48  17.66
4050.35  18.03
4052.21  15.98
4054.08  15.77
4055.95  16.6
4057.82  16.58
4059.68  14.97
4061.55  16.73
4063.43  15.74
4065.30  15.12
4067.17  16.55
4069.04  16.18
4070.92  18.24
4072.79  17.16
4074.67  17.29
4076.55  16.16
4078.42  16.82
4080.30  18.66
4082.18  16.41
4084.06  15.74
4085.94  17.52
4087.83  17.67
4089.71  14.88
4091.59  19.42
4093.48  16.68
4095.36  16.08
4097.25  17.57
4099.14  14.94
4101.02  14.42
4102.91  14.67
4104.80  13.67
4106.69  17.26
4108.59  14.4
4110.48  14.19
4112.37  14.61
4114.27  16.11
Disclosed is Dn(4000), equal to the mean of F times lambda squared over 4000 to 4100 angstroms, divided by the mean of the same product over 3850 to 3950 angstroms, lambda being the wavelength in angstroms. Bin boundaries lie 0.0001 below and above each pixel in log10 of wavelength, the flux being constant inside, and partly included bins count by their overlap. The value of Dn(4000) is 1.36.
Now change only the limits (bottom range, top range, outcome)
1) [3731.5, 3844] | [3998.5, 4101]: 1.46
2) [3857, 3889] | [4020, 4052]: 1.36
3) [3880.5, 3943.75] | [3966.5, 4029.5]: 1.26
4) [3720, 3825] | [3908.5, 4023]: 1.20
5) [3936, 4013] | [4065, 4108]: 1.19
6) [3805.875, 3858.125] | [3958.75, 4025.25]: 1.31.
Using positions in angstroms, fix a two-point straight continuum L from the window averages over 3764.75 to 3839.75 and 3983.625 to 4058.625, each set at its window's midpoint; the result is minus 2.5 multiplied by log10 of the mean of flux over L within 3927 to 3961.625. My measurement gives 0.191 mag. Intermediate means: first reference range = 12.8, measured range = 12.8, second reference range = 16.6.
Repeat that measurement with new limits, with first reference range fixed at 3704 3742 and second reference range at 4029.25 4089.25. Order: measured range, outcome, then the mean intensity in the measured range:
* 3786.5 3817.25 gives 0.101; 12.9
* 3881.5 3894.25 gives 0.180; 12.6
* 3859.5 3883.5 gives 0.127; 13.1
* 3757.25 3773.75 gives 0.052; 13.1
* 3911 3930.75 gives 0.093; 13.9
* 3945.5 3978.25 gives 0.194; 13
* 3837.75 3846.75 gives 0.153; 12.6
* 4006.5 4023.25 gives -0.028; 16.5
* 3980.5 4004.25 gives -0.093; 17.3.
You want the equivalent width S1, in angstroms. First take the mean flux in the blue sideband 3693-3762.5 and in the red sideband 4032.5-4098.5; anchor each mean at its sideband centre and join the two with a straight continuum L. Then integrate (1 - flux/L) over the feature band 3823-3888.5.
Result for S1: 9.0 angstroms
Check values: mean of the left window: 13.6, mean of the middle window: 12.7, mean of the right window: 16.6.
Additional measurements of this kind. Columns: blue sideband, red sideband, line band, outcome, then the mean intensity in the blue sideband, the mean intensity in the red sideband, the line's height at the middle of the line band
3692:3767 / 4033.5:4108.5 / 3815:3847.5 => 5.0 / 13.5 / 16.4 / 14.3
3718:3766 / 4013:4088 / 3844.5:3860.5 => 1.6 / 13.5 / 16.5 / 14.5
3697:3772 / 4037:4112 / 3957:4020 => 2.1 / 13.4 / 16.3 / 15.6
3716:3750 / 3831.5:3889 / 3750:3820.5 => -1.7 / 13.3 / 12.7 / 13.1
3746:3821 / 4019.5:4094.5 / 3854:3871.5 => 0.7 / 13.4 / 16.5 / 14.3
